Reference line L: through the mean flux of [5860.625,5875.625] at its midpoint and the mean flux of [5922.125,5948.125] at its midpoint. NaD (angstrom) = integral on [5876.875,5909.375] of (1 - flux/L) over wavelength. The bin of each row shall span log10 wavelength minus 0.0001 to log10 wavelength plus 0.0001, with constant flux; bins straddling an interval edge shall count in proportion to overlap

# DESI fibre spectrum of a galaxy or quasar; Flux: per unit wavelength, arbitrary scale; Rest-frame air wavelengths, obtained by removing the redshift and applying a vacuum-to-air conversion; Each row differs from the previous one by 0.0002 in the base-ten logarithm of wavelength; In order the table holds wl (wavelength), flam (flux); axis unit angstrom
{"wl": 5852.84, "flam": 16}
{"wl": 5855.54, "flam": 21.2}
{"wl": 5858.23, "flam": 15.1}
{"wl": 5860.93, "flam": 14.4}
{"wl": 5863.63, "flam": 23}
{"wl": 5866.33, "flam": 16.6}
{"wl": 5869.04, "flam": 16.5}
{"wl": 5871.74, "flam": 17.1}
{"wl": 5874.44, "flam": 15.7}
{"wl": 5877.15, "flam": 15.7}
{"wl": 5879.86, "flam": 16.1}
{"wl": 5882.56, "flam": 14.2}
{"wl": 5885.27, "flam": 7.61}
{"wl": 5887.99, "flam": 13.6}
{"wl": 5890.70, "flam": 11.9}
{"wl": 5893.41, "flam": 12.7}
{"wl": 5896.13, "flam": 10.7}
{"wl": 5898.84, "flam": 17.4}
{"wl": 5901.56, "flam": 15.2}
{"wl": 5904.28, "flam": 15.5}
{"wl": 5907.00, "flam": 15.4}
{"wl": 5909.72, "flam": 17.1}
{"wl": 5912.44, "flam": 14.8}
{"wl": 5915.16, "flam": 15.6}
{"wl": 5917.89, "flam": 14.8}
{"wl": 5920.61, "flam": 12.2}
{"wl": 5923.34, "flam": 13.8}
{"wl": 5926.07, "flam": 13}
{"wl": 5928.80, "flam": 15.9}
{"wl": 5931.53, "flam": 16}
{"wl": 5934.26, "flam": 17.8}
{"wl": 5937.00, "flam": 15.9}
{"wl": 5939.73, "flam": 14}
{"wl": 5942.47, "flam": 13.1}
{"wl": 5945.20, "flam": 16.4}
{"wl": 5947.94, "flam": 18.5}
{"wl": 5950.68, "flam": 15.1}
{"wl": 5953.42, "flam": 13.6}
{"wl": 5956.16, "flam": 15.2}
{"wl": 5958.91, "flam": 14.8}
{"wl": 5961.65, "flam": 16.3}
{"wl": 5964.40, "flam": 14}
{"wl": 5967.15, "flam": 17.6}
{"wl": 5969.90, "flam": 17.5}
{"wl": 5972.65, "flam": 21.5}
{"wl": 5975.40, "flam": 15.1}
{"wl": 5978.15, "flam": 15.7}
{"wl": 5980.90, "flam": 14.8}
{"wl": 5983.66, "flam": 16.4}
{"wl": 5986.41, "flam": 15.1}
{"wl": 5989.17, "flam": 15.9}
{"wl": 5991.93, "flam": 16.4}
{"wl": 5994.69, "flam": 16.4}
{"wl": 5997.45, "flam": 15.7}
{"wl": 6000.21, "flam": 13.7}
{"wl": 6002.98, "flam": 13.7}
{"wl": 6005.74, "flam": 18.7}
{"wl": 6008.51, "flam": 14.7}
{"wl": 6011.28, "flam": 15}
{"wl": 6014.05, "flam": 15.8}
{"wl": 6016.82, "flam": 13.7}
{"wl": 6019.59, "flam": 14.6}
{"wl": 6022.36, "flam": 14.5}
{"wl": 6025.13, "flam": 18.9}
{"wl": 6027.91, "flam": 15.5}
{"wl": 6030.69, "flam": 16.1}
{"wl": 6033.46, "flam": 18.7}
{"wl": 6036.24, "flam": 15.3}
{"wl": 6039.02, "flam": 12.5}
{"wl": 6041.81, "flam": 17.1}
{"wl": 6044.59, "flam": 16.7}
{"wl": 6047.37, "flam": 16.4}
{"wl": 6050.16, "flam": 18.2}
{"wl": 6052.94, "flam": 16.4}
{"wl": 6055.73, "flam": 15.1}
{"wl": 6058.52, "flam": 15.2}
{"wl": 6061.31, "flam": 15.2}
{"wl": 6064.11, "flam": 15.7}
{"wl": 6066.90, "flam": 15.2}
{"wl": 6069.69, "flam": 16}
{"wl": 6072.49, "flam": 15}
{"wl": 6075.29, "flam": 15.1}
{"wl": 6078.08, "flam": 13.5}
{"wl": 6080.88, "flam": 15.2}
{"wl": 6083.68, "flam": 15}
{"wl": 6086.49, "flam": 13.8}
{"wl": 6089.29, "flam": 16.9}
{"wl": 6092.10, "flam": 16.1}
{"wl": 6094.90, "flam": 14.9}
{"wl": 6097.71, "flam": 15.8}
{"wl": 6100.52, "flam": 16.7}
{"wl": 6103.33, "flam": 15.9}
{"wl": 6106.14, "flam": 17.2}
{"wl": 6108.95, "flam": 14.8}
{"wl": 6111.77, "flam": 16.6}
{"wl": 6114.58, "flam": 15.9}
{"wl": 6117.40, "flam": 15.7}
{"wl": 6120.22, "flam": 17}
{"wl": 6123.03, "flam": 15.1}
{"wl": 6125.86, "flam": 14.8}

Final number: 5.4 angstrom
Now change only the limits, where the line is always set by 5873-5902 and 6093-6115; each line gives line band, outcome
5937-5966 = -1.6 angstrom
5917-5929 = 0.3 angstrom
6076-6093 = 0.8 angstrom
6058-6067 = 0.1 angstrom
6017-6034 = -1.0 angstrom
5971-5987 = -2.0 angstrom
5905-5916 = -1.4 angstrom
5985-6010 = -1.2 angstrom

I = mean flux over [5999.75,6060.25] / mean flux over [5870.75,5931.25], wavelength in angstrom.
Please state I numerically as 1.10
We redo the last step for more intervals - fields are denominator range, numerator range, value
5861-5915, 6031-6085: 1.04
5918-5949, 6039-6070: 1.06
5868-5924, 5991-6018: 1.06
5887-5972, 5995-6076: 1.04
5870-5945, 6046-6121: 1.08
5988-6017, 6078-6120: 1.01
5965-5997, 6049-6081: 0.94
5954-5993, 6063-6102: 0.95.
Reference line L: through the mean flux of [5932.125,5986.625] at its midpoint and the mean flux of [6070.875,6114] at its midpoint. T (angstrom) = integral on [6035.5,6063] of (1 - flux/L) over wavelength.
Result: -0.3 angstrom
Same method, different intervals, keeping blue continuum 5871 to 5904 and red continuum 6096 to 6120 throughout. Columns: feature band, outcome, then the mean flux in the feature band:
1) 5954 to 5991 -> -3.2 angstrom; 16.1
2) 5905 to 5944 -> -1.7 angstrom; 15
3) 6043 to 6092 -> 0.4 angstrom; 15.6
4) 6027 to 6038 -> -0.7 angstrom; 16.3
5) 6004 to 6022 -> -0.2 angstrom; 15.3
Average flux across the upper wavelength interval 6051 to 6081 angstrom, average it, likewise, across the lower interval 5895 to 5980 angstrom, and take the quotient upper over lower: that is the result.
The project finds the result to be 1.0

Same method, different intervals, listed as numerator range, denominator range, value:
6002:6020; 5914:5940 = 1.02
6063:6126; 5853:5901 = 1.02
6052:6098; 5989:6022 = 1.00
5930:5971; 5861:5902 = 1.05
